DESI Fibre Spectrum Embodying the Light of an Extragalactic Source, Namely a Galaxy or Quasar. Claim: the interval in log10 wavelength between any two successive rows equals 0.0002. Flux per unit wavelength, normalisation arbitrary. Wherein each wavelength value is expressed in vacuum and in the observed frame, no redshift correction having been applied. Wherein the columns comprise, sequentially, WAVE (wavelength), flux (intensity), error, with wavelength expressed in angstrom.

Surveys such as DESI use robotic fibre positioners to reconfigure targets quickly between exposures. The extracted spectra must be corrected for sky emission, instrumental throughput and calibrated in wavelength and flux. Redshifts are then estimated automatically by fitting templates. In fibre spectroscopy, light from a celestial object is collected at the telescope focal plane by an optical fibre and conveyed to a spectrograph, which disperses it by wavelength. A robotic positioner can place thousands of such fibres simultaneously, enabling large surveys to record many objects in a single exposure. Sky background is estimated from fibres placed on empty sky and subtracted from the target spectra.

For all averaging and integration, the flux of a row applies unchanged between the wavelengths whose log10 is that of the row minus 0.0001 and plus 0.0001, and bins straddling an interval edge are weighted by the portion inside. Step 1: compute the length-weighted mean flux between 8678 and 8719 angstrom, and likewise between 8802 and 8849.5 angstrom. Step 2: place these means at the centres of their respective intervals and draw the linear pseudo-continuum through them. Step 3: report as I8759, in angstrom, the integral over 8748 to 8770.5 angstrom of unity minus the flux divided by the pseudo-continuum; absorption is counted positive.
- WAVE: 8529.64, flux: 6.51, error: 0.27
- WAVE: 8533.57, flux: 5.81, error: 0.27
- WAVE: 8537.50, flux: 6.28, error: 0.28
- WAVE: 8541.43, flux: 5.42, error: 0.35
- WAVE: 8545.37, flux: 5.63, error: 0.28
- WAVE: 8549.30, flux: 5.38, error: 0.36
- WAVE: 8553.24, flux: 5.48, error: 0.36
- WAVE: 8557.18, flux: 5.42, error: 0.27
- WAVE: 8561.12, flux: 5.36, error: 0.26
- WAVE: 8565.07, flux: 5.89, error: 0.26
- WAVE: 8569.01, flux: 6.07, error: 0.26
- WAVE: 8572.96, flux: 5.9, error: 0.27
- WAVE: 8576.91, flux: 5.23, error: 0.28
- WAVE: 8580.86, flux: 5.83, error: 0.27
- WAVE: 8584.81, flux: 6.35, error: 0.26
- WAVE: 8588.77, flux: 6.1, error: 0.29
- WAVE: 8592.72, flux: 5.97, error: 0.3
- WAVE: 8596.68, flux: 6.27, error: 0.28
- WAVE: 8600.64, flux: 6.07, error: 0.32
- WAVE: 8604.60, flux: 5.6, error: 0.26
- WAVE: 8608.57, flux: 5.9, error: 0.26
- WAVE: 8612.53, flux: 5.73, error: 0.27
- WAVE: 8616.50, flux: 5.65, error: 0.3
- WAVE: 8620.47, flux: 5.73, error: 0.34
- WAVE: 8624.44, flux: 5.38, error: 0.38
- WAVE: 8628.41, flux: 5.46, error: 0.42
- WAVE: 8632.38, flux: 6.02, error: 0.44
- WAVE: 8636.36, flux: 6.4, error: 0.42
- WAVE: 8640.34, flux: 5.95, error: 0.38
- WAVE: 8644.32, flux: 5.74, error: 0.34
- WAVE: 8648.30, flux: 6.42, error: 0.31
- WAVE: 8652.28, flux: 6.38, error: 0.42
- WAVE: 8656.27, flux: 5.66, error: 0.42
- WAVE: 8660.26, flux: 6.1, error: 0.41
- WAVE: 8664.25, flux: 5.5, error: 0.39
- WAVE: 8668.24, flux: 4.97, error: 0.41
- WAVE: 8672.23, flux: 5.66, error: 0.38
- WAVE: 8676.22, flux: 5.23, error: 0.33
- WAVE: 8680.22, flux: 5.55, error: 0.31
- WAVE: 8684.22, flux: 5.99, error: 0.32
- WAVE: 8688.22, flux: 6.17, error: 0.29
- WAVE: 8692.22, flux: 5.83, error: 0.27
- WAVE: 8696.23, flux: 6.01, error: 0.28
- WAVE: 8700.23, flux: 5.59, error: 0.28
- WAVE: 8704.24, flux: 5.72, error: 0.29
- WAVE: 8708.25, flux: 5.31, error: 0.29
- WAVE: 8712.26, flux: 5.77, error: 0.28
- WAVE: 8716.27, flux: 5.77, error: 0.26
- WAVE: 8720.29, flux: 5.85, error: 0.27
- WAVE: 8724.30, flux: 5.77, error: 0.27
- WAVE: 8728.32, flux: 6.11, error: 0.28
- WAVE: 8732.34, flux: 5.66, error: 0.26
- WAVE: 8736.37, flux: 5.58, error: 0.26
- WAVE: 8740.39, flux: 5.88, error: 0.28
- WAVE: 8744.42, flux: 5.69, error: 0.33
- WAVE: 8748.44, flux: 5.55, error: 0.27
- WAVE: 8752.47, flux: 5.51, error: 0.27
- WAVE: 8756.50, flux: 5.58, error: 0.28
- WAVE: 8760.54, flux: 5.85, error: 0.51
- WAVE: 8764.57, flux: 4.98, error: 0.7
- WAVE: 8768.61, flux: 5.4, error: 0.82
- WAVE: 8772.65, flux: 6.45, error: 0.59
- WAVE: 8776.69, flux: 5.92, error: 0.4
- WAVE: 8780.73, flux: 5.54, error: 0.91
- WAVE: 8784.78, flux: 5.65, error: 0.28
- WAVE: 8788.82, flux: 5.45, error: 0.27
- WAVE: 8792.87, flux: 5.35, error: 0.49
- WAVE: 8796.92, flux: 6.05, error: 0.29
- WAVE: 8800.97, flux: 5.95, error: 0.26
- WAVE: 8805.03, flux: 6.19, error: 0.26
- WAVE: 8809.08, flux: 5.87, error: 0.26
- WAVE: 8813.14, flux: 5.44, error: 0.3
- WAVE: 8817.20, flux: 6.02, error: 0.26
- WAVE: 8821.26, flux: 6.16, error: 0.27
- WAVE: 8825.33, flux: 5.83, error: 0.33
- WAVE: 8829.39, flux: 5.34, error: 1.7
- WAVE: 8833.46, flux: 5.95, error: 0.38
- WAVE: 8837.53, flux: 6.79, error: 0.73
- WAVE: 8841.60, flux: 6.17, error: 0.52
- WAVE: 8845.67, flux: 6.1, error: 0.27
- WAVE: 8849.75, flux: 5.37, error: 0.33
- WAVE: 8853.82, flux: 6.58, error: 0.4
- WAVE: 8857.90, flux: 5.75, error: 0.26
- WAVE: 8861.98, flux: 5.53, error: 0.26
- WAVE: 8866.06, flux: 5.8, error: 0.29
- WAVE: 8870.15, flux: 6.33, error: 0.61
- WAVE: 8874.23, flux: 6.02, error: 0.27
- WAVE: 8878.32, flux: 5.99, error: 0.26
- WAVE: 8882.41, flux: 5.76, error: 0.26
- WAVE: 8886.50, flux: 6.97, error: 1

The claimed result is 1.49 angstrom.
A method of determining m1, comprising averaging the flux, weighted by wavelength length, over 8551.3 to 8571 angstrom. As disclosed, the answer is 5.64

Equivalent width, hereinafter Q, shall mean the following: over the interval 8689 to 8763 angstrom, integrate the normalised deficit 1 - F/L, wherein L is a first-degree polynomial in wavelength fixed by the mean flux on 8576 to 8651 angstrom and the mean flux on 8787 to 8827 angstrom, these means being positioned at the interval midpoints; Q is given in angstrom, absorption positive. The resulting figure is 1.68 angstrom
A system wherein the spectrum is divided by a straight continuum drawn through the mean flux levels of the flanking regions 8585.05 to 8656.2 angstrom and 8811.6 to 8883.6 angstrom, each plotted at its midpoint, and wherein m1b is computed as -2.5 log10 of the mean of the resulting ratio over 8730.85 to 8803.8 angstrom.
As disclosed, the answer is 0.05 mag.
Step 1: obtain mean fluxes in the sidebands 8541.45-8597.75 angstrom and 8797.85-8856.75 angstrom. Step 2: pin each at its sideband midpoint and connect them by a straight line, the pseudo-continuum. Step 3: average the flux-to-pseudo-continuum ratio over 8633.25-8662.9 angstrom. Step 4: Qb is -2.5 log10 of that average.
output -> -0.046 mag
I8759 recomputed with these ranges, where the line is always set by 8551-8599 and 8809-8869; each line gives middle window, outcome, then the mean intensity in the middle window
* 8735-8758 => 1.0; 5.64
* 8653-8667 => 0.2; 5.77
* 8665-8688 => 1.3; 5.54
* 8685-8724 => 0.6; 5.79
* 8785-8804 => 0.6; 5.72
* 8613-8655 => -0.4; 5.9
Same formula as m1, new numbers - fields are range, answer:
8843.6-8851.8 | 5.74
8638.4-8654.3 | 6.12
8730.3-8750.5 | 5.67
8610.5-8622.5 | 5.7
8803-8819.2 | 5.88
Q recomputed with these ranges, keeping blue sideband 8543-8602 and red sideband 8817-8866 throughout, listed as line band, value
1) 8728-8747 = 0.5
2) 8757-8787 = 1.2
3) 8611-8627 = 0.6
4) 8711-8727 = 0.2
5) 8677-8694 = 0.1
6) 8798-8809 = -0.2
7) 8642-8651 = -0.4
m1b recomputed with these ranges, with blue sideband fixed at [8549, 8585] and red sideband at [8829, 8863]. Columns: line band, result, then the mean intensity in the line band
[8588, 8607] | -0.053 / 5.99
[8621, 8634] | 0.023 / 5.62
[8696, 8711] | 0.039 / 5.62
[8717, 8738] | 0.012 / 5.79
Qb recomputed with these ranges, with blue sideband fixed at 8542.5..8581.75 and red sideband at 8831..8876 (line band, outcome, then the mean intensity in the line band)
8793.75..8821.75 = 0.008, 5.92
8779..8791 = 0.073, 5.54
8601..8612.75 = -0.022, 5.79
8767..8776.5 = -0.006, 5.95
